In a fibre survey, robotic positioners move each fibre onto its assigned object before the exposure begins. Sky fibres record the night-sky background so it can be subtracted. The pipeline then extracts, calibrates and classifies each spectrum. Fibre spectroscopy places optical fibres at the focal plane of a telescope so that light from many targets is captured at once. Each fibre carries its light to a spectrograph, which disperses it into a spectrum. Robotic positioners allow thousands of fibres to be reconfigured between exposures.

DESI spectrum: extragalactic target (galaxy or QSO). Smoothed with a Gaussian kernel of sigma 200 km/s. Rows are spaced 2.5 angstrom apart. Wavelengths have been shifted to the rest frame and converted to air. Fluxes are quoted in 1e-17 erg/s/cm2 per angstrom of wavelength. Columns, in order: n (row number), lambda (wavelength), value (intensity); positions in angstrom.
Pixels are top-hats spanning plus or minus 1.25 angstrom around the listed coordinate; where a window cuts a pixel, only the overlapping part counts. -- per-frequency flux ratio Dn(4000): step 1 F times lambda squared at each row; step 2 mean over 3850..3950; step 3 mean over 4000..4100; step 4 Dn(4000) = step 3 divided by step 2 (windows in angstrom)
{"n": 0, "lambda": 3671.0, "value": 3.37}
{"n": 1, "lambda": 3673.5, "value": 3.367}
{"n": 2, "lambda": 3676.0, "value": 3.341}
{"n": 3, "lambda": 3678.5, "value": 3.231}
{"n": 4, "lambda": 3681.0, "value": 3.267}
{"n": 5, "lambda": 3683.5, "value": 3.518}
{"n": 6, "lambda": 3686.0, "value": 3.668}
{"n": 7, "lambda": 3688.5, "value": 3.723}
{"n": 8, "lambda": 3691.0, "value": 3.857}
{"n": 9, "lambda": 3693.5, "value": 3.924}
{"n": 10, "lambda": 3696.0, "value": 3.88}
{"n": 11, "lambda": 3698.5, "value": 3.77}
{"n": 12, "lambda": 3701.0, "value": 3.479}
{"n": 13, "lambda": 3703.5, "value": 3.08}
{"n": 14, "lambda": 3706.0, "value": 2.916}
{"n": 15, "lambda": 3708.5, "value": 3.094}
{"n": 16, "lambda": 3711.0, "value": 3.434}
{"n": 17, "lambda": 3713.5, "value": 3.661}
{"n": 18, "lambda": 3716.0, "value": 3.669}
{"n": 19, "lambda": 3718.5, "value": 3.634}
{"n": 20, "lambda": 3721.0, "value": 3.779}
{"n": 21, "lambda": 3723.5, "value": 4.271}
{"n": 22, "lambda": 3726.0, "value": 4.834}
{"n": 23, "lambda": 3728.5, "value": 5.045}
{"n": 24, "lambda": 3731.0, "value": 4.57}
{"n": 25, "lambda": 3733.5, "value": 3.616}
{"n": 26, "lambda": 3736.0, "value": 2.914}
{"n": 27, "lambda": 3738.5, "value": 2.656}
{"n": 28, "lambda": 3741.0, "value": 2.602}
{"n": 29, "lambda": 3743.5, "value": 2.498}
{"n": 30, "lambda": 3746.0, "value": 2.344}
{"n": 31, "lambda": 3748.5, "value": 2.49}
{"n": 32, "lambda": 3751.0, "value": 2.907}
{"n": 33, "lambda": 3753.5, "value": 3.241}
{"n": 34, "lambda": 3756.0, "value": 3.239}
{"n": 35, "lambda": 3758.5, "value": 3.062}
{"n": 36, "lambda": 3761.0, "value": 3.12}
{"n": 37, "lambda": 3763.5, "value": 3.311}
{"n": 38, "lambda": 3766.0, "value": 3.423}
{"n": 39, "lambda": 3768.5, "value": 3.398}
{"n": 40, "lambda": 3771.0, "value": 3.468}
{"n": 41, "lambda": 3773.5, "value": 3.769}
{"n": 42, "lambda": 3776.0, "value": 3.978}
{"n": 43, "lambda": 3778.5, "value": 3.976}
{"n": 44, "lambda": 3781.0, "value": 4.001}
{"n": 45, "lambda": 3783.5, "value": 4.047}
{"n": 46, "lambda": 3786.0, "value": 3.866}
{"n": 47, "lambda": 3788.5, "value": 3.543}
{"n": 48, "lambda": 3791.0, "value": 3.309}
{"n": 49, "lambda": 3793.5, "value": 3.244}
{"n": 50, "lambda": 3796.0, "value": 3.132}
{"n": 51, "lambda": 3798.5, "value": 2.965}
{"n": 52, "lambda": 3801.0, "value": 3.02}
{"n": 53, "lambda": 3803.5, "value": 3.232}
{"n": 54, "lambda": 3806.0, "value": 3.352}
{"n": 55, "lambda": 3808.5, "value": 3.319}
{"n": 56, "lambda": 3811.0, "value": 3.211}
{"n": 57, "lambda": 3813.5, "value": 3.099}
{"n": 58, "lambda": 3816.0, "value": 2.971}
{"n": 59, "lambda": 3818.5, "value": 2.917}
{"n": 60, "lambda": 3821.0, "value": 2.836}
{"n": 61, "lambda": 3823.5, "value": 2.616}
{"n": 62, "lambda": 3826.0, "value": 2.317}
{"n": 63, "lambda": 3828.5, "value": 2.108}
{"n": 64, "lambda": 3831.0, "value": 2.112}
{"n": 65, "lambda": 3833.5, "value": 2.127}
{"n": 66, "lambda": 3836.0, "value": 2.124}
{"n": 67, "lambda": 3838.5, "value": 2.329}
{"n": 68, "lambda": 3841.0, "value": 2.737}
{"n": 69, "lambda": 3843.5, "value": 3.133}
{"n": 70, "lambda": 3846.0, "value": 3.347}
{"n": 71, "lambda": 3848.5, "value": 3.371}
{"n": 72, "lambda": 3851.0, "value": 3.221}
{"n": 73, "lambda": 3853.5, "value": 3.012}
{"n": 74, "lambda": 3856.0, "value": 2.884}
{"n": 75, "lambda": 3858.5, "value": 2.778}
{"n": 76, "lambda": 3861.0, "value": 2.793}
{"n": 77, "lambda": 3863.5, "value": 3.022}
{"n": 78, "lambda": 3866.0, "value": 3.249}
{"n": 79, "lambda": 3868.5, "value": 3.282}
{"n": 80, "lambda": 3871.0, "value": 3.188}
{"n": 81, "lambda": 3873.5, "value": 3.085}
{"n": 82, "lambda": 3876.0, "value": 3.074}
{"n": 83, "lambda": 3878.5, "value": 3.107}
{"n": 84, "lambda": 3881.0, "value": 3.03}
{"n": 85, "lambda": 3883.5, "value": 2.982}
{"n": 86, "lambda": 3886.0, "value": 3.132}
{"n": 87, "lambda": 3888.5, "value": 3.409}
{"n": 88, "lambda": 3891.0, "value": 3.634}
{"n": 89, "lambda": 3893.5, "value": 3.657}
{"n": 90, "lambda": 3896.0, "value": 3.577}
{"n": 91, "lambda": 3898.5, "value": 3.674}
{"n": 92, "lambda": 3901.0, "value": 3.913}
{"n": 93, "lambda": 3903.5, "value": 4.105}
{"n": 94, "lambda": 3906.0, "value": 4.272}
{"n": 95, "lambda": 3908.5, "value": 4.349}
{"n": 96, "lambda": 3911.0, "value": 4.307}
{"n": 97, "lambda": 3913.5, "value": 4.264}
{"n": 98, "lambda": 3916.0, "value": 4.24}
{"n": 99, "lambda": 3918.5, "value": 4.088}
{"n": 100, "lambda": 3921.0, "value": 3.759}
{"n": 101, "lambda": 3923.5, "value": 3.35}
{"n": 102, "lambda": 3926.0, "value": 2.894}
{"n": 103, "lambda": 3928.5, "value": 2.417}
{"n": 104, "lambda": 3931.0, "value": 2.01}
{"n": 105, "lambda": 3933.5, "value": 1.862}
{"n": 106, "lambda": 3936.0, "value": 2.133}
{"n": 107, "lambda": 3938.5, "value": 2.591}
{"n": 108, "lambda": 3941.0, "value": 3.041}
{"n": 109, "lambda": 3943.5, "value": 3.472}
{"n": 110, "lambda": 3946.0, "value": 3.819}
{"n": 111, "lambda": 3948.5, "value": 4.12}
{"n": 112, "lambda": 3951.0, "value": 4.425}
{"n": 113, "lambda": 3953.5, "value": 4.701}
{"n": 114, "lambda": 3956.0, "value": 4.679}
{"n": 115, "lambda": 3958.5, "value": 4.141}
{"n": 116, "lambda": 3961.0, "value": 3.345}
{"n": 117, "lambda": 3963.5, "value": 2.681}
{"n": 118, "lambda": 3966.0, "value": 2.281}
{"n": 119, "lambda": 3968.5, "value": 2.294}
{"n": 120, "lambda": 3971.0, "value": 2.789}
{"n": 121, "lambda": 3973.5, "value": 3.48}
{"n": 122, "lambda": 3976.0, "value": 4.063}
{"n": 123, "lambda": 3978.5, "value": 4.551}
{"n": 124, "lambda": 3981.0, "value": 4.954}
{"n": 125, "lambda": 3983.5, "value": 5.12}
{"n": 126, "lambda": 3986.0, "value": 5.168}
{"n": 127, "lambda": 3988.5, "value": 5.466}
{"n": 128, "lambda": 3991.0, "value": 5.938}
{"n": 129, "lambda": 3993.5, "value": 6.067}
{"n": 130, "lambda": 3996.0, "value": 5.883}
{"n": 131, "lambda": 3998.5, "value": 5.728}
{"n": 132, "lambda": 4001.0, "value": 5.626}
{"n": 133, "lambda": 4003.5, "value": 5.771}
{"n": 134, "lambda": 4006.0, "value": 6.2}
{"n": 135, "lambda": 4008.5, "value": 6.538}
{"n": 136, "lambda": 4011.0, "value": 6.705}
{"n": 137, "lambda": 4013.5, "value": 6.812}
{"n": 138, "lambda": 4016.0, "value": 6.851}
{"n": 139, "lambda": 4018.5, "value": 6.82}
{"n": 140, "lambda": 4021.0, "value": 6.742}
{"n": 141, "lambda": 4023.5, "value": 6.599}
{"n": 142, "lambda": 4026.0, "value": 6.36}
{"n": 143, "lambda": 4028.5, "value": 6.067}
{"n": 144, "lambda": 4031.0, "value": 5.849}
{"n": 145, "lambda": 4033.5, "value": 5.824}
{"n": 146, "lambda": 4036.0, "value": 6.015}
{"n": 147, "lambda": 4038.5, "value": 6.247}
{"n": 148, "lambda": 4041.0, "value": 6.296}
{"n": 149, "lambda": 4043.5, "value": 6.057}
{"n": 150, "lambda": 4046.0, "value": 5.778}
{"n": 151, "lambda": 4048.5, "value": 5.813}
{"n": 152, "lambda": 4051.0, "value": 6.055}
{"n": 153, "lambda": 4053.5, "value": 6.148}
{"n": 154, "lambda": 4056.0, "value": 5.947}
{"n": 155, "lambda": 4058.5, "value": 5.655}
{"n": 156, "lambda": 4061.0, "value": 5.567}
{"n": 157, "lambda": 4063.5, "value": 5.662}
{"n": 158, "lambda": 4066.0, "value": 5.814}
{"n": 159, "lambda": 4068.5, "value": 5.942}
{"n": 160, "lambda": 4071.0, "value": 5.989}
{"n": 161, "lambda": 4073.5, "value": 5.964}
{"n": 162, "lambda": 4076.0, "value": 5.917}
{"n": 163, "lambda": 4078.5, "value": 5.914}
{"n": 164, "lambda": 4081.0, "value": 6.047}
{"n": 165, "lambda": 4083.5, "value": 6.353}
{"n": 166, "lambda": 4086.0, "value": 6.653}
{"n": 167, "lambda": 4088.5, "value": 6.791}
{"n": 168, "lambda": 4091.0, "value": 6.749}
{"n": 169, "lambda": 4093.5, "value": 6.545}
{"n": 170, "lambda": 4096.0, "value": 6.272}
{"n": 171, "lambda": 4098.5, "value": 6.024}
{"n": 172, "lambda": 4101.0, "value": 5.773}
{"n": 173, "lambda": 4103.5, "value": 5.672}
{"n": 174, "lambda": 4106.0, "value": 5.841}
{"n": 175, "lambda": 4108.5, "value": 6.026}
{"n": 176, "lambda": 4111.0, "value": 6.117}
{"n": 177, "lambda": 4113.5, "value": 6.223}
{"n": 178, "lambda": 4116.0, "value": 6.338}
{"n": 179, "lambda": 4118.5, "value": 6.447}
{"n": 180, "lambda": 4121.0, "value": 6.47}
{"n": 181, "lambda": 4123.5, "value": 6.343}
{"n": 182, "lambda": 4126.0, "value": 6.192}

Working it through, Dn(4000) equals 2.00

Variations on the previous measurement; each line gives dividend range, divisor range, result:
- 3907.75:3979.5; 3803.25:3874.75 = 1.26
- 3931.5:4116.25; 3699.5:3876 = 1.90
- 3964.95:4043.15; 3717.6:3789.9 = 1.80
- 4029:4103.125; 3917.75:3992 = 1.75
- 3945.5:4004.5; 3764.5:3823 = 1.45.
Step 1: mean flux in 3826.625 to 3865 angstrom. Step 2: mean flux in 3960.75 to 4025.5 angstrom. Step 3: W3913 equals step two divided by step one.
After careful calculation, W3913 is 1.91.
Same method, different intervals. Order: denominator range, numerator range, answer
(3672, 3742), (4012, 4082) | 1.69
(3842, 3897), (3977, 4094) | 1.90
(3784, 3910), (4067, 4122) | 1.97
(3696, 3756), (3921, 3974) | 0.93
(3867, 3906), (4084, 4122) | 1.83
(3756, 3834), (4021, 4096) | 1.91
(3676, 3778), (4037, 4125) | 1.76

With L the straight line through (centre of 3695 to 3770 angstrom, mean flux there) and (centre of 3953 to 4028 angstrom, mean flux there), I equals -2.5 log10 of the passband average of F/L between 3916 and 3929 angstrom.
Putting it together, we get 0.34 mag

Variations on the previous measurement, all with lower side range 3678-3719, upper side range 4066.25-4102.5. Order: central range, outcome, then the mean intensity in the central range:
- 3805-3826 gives 0.400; 2.99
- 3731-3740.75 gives 0.177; 3.21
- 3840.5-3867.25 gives 0.442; 3.06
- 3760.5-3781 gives 0.122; 3.6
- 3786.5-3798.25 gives 0.250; 3.31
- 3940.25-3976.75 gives 0.437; 3.56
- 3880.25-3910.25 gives 0.313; 3.67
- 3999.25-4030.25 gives -0.124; 6.4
